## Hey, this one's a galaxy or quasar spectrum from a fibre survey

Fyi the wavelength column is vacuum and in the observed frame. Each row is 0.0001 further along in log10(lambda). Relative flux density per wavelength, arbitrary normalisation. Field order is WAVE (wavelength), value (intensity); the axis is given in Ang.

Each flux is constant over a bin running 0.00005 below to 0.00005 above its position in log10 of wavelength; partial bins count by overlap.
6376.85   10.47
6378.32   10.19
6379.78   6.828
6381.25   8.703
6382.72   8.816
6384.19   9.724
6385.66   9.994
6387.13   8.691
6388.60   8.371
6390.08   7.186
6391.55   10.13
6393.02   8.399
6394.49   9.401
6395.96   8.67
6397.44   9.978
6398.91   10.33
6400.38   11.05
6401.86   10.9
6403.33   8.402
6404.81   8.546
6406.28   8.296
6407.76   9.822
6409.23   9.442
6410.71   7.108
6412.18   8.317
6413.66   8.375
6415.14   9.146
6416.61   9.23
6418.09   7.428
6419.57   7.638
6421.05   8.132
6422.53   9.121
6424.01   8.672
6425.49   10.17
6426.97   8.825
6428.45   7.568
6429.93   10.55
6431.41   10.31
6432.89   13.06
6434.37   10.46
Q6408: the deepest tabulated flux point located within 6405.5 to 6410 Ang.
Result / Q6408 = 8.296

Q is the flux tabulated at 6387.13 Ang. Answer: 8.691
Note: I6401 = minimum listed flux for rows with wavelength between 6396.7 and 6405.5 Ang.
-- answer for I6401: 8.402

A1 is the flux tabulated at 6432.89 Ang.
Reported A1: 13.06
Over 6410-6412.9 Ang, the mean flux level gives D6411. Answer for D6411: 7.73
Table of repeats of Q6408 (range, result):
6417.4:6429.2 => 7.428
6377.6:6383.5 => 6.828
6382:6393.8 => 7.186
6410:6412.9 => 7.108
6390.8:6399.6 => 8.399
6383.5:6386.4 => 9.724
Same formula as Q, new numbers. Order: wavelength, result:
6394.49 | 9.401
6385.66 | 9.994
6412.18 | 8.317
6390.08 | 7.186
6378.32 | 10.19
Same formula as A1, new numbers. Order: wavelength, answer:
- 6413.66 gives 8.375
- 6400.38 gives 11.05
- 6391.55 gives 10.13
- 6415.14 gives 9.146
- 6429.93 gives 10.55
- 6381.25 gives 8.703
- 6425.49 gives 10.17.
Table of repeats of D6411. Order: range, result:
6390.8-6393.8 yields 9.27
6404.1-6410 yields 9.02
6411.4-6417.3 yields 8.76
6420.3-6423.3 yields 8.61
